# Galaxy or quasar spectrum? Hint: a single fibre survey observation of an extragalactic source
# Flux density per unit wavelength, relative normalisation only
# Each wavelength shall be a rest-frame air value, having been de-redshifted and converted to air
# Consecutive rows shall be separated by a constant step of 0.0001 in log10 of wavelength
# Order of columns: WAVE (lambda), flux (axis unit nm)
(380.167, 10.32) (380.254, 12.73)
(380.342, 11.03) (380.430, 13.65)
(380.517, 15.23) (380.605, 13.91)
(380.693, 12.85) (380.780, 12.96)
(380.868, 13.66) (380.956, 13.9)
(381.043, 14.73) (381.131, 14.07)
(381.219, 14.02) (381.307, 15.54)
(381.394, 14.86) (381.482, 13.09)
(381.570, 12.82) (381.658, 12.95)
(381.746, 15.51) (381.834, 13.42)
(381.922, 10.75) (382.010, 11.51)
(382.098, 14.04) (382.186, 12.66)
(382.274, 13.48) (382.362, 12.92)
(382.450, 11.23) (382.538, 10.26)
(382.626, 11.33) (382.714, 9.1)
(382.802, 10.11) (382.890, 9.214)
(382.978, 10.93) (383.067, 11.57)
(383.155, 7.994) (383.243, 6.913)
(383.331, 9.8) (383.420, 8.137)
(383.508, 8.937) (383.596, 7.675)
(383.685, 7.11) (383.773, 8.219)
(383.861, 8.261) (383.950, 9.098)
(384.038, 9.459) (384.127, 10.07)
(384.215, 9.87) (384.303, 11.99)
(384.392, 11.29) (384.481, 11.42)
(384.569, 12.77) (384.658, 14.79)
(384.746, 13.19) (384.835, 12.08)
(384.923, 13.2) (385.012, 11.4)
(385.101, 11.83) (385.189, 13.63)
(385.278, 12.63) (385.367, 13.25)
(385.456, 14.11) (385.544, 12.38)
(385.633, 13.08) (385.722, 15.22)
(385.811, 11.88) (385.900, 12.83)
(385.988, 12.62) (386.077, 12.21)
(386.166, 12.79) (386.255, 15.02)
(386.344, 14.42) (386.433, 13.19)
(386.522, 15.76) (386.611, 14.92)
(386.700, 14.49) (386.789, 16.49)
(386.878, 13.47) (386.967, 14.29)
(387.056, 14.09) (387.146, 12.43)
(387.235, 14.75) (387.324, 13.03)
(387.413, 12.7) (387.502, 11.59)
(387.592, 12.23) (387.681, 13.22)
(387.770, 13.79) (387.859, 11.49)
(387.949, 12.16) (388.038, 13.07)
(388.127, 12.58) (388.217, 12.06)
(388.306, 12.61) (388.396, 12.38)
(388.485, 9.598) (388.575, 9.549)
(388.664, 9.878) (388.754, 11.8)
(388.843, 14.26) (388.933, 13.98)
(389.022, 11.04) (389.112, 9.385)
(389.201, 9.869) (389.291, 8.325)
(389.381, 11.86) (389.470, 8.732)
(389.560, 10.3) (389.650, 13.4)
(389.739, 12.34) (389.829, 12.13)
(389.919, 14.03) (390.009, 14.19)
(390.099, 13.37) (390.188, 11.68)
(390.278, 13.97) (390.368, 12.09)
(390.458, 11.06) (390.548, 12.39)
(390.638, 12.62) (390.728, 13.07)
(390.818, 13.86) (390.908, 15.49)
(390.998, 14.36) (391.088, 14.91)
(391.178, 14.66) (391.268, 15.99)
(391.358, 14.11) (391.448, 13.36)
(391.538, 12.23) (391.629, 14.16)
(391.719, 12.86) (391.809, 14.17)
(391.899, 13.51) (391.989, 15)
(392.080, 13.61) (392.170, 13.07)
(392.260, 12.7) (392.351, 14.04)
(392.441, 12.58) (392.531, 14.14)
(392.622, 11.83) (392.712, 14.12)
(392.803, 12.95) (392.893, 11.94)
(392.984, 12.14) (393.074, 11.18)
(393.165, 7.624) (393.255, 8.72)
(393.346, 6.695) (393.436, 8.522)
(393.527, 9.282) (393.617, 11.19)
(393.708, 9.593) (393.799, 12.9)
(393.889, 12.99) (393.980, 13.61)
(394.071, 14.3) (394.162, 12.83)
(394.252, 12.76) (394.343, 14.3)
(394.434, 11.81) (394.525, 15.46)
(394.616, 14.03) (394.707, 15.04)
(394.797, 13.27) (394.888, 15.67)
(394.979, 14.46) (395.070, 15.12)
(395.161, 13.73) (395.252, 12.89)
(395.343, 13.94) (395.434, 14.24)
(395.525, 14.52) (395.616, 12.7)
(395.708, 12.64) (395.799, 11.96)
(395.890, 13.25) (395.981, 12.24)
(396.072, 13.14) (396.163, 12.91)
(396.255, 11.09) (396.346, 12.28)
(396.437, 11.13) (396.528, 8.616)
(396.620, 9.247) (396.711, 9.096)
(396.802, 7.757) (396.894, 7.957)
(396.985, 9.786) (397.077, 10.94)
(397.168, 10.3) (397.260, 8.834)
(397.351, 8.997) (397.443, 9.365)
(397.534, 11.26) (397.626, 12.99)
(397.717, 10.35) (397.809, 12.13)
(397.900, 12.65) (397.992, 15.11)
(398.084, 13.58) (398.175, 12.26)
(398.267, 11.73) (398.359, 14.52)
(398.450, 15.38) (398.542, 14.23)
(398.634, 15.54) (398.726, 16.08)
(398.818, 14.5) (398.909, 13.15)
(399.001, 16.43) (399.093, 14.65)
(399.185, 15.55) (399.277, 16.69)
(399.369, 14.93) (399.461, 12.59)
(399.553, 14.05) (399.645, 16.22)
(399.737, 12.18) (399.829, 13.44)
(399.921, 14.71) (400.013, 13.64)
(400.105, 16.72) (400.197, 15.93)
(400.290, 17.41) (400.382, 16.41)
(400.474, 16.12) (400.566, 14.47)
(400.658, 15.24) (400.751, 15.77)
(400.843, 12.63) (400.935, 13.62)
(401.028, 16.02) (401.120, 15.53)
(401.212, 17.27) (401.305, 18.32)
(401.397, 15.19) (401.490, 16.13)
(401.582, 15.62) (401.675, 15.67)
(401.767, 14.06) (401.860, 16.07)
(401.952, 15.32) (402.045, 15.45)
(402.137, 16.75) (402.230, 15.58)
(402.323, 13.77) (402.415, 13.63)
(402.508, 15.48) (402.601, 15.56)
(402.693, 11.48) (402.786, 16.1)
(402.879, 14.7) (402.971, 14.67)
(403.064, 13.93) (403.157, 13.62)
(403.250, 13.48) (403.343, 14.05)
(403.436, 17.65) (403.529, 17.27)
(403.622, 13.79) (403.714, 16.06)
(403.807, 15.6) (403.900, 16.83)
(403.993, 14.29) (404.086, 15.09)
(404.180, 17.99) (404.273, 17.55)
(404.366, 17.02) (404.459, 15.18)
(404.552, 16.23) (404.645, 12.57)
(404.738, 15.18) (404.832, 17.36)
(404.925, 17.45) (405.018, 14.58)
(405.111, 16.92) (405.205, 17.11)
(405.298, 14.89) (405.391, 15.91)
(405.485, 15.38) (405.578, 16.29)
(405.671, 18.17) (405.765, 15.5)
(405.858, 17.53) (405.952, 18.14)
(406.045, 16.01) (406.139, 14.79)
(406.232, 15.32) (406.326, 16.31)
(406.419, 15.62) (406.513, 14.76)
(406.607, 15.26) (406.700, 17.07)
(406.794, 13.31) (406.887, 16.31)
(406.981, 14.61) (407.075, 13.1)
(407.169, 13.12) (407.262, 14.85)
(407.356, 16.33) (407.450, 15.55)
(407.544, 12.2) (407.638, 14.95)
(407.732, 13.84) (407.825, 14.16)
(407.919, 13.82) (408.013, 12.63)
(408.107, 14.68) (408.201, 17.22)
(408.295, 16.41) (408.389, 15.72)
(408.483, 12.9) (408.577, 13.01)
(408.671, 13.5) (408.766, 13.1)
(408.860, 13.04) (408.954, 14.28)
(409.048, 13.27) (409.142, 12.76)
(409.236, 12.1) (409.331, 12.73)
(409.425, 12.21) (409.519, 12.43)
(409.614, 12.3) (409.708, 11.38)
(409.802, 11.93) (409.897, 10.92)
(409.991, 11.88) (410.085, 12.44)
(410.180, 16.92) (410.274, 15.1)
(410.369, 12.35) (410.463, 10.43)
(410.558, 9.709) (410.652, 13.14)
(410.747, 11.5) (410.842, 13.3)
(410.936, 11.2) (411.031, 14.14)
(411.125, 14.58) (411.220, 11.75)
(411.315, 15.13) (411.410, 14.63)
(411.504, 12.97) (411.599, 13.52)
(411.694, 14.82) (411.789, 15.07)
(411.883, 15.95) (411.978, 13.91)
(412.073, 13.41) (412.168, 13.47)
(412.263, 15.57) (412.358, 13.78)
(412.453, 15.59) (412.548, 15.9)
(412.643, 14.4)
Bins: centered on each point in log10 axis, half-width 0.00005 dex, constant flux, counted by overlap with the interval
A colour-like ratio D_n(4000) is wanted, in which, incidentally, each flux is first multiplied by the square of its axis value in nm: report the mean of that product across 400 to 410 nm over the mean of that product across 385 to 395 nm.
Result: 1.3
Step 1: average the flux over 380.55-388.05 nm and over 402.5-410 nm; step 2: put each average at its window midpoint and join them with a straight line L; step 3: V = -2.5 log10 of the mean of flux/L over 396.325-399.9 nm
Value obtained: 0.115 mag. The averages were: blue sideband 12.3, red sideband 14.8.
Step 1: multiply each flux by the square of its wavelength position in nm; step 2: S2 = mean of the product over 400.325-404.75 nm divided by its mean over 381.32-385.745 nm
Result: 1.5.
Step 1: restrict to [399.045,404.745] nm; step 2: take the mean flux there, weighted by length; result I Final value 15.2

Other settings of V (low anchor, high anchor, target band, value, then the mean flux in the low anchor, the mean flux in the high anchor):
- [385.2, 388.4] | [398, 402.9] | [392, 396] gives 0.12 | 13.3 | 15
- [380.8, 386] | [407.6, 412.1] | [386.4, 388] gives -0.13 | 11.8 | 13.4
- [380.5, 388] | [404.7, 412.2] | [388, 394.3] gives 0.05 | 12.3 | 14.3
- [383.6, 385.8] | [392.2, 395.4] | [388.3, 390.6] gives 0.04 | 11.6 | 12.5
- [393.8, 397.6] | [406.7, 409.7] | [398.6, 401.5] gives -0.19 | 12.2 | 13.9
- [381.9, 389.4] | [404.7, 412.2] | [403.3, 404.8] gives -0.15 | 11.9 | 14.3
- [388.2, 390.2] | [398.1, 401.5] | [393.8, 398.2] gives 0.12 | 11.6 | 15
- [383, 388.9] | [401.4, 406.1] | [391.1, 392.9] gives -0.03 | 12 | 15.6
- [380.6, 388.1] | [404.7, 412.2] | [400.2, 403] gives -0.12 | 12.3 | 14.3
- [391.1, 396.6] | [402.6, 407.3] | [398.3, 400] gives -0.04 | 12.8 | 15.5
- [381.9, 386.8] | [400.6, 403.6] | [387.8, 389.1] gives 0.06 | 11.7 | 15.2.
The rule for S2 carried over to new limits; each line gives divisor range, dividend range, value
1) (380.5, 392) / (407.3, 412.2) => 1.22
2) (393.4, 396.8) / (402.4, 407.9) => 1.29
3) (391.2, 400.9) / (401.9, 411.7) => 1.18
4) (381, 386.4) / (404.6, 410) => 1.39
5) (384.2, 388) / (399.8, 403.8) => 1.25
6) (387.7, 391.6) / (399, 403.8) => 1.29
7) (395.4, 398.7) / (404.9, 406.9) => 1.42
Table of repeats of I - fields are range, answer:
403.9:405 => 16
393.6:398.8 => 12.5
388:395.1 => 12.5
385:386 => 13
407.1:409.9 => 13.6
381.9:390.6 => 11.9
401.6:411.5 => 14.6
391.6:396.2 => 12.8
